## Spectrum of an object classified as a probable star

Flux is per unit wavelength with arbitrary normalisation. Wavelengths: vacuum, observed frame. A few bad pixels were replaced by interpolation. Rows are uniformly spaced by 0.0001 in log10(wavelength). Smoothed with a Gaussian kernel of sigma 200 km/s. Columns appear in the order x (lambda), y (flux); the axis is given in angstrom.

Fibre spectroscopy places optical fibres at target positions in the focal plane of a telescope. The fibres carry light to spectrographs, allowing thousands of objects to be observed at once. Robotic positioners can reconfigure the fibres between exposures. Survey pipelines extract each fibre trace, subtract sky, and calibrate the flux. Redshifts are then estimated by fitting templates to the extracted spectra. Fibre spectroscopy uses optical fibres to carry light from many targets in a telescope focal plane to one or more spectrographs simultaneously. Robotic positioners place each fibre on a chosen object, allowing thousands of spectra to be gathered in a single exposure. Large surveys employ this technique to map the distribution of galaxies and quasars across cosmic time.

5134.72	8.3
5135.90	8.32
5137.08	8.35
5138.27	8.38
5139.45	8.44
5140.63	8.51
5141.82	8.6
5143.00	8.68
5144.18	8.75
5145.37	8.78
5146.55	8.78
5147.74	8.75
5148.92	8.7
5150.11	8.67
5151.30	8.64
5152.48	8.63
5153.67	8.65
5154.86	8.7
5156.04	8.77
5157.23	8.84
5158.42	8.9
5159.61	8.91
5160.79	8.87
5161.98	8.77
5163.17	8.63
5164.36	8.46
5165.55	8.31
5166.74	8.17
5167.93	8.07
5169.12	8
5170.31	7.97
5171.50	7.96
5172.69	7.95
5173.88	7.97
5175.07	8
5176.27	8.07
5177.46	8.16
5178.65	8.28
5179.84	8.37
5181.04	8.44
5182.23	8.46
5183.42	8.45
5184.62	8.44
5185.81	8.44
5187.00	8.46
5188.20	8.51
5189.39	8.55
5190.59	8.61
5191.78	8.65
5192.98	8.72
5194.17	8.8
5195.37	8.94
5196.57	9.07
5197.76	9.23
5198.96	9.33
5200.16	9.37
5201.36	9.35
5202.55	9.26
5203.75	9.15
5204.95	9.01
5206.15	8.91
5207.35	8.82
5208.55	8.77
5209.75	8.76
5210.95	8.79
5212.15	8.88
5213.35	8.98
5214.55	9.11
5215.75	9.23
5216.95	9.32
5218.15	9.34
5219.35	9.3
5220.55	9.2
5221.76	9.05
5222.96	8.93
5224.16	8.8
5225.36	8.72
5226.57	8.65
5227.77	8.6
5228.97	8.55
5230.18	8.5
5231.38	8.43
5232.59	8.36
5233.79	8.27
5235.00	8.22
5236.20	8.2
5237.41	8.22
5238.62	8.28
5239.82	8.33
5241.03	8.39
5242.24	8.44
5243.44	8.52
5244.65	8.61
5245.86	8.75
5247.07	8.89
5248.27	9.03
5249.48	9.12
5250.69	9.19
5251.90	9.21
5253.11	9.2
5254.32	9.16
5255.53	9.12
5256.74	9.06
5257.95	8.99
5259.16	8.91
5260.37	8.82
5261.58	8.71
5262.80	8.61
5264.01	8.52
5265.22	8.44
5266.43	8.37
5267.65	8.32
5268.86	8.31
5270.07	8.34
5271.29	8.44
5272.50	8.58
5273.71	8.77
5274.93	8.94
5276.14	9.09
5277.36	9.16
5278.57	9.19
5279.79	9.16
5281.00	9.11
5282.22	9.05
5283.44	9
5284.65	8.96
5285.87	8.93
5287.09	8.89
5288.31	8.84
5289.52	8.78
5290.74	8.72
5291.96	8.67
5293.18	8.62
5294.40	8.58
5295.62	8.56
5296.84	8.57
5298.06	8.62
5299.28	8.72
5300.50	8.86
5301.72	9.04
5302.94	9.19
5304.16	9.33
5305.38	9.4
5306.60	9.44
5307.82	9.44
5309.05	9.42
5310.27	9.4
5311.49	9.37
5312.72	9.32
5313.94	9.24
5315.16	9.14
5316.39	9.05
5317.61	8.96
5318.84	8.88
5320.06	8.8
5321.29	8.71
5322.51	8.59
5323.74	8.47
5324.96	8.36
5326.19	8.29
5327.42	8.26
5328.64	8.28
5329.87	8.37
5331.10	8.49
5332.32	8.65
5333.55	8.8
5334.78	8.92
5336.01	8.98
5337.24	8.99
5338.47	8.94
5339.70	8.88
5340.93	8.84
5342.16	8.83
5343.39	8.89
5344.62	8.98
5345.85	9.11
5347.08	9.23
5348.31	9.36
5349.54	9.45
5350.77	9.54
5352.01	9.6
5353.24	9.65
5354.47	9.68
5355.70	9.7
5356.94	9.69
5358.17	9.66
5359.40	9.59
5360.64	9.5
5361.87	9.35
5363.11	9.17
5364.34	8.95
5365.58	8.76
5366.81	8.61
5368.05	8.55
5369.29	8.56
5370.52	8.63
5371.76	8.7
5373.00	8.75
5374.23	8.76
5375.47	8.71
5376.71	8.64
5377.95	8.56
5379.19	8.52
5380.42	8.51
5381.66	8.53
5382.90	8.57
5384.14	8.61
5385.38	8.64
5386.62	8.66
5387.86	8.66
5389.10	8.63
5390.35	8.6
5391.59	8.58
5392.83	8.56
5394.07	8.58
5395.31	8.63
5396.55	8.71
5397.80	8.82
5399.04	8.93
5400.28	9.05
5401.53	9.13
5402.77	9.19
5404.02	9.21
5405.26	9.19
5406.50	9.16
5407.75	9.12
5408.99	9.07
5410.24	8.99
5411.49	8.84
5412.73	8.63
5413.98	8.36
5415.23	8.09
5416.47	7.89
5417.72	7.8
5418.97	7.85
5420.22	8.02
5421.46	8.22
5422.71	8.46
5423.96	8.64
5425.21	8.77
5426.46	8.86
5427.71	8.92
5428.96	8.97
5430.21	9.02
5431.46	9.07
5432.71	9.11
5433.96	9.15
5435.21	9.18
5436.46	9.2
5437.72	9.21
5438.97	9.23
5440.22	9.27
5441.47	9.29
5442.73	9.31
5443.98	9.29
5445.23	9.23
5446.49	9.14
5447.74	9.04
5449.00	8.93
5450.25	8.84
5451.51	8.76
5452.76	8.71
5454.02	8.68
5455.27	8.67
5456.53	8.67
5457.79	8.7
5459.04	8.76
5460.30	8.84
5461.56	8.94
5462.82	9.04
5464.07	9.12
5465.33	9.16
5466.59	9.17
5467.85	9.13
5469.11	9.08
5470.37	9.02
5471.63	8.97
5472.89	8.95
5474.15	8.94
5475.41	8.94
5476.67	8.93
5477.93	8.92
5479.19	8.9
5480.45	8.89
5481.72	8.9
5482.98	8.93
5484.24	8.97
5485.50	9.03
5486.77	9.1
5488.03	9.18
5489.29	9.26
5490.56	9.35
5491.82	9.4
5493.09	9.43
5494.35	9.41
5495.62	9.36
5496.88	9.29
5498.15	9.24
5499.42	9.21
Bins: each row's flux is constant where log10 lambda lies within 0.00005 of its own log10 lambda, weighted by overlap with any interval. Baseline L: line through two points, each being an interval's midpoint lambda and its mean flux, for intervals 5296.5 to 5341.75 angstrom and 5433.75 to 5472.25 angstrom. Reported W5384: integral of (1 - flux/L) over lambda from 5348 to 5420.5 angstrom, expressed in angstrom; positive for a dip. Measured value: 0.8 angstrom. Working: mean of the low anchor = 8.89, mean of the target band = 8.86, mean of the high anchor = 9.02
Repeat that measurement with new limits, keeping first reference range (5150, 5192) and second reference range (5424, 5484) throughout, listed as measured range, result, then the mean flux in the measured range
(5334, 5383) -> -1.24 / 9.02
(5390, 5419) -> 0.55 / 8.73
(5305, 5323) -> -0.89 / 9.14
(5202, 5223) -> -1.31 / 9.05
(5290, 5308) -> -0.45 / 8.9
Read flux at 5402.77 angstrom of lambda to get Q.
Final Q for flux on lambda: 9.19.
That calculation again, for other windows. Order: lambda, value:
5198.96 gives 9.33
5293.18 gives 8.62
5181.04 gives 8.44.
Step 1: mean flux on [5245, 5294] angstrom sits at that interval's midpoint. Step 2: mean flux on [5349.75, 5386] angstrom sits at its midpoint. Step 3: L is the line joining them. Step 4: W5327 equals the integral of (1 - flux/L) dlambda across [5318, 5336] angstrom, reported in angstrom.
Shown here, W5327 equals 0.7 angstrom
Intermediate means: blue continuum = 8.85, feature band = 8.58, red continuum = 8.99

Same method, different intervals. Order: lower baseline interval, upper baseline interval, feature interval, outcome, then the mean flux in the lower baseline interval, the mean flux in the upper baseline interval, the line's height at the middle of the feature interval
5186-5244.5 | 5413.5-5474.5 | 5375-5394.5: 0.5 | 8.78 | 8.85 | 8.83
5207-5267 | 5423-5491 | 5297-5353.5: -0.7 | 8.77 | 9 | 8.87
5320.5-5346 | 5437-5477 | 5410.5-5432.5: 1.0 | 8.69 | 9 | 8.91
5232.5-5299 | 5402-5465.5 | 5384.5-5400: 0.3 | 8.73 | 8.86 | 8.83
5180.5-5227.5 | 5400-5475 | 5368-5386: 0.5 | 8.89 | 8.89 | 8.89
